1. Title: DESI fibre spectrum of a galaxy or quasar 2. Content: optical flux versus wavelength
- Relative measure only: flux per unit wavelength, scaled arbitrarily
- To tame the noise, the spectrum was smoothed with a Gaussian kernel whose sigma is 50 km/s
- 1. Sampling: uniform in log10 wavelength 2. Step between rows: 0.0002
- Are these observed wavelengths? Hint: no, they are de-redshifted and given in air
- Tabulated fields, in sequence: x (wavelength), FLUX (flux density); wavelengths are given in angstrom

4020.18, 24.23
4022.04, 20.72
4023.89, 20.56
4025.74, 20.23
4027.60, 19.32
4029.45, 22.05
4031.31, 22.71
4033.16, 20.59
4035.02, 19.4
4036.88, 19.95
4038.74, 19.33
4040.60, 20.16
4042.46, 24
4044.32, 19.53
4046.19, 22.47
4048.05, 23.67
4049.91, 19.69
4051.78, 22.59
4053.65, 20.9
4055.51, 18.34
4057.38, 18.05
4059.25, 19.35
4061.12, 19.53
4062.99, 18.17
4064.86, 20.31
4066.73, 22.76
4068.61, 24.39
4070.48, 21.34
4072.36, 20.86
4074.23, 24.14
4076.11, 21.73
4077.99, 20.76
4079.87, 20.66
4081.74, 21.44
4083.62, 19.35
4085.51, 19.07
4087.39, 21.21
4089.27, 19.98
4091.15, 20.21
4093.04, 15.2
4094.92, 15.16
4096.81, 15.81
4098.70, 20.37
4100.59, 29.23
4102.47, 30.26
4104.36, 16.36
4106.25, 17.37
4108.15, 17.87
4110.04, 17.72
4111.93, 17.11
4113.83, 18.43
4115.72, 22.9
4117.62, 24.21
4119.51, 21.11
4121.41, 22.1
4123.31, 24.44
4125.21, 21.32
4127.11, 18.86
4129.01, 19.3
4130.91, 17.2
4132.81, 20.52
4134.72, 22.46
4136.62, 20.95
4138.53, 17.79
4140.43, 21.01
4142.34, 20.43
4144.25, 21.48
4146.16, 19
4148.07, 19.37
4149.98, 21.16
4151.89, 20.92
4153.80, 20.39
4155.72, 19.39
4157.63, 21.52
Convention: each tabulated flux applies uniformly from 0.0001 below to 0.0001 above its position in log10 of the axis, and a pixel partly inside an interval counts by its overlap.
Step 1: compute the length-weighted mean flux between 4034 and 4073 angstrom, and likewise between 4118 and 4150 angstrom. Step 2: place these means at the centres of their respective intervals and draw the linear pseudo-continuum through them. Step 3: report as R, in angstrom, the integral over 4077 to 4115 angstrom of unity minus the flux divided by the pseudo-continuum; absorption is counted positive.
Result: 1.7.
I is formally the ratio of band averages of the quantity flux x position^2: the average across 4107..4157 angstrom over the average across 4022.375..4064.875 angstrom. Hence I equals 1.03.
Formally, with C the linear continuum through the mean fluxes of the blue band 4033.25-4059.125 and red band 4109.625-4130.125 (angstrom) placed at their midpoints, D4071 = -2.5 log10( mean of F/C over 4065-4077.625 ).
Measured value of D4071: -0.08 mag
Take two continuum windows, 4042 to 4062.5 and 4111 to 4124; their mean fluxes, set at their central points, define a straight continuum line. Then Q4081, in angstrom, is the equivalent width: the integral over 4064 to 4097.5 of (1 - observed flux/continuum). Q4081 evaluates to 1.1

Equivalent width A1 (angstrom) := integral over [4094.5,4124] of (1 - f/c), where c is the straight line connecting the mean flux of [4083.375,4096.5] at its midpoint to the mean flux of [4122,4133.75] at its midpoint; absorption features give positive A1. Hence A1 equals -2.0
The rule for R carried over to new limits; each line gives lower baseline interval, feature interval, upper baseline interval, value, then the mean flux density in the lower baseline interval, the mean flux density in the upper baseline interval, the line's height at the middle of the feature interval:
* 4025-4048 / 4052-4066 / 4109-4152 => 0.91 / 20.9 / 20.4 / 20.8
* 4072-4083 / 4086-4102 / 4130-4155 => 0.97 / 21.6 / 20.2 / 21.2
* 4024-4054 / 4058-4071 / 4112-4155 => 0.10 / 21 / 20.6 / 20.9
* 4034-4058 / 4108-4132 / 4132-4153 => 0.27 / 20.7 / 20.5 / 20.5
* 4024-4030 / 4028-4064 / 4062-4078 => 0.75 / 20.5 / 21.6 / 21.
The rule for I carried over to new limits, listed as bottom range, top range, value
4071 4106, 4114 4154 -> 1.03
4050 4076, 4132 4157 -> 1.02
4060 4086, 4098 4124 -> 1.03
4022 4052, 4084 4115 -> 0.96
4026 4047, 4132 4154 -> 1.03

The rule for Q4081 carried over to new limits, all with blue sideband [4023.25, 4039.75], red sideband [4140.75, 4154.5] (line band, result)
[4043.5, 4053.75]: -0.5 angstrom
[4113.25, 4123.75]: -0.9 angstrom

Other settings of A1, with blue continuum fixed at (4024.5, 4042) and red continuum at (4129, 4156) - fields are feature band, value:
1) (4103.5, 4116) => 1.4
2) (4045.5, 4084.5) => -1.1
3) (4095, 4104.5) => -0.9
